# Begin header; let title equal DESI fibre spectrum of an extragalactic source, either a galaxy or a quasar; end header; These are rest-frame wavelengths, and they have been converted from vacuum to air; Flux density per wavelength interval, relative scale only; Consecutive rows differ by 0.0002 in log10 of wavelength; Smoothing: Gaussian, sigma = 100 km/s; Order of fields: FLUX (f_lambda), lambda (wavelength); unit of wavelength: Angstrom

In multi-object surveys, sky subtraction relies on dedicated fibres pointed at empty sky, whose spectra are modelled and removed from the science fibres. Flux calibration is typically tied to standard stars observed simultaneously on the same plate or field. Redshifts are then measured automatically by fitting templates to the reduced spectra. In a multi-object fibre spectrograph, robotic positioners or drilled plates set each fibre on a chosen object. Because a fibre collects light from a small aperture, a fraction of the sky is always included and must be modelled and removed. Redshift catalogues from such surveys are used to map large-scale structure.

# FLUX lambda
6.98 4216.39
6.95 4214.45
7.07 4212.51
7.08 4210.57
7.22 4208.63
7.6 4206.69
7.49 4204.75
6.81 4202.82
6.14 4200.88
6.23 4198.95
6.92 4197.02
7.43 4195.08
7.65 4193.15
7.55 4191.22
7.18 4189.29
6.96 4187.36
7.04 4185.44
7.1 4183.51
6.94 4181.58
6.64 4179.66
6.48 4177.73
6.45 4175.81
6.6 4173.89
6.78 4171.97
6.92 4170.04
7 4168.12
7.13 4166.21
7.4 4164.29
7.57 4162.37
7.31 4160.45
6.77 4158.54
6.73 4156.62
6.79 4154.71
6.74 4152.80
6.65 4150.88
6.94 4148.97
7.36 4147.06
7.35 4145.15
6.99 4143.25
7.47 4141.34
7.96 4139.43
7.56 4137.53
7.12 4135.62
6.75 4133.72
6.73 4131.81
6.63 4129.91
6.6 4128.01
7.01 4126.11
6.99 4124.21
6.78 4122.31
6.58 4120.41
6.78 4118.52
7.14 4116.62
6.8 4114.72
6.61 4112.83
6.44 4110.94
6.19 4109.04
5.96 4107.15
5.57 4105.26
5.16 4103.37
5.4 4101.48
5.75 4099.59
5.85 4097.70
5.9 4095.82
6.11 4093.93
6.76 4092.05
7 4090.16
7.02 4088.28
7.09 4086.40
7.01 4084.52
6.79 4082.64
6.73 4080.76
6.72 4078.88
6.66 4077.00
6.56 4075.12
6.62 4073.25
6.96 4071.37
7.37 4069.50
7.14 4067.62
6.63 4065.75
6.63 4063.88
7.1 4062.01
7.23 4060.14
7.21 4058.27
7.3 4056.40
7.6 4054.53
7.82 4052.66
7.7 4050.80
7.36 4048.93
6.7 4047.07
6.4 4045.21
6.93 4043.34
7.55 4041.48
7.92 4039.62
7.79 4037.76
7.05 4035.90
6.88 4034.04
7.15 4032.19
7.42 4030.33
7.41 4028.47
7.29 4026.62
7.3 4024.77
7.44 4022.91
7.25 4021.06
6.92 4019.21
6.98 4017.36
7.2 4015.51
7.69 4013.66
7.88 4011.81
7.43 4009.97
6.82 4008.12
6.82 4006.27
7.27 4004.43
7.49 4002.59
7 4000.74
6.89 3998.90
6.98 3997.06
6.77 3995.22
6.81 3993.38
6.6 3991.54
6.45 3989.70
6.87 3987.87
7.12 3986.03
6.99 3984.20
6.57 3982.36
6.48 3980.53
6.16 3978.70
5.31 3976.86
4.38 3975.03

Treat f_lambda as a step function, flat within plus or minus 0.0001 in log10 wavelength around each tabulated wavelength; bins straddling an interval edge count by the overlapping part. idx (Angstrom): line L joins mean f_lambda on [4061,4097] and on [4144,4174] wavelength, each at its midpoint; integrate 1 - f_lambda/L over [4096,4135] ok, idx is 2.84 Angstrom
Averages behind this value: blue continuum 6.77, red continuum 7.01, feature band 6.38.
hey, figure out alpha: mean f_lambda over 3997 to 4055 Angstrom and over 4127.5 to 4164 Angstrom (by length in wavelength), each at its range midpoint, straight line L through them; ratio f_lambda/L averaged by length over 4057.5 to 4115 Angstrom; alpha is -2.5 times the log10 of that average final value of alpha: 0.10 mag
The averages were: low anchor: 7.26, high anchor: 7.07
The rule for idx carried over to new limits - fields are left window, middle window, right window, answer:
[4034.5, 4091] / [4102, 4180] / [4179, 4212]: 2.87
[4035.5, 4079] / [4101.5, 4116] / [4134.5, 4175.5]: 2.09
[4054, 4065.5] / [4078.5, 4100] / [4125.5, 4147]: 1.66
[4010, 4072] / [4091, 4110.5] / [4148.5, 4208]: 3.40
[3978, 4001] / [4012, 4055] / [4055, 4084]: -2.88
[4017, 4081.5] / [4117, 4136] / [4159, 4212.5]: 0.74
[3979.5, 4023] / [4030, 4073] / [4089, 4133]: -2.98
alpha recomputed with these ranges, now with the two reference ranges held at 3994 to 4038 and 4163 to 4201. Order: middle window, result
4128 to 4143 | -0.02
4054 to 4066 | 0.00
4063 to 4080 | 0.05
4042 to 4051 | 0.03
